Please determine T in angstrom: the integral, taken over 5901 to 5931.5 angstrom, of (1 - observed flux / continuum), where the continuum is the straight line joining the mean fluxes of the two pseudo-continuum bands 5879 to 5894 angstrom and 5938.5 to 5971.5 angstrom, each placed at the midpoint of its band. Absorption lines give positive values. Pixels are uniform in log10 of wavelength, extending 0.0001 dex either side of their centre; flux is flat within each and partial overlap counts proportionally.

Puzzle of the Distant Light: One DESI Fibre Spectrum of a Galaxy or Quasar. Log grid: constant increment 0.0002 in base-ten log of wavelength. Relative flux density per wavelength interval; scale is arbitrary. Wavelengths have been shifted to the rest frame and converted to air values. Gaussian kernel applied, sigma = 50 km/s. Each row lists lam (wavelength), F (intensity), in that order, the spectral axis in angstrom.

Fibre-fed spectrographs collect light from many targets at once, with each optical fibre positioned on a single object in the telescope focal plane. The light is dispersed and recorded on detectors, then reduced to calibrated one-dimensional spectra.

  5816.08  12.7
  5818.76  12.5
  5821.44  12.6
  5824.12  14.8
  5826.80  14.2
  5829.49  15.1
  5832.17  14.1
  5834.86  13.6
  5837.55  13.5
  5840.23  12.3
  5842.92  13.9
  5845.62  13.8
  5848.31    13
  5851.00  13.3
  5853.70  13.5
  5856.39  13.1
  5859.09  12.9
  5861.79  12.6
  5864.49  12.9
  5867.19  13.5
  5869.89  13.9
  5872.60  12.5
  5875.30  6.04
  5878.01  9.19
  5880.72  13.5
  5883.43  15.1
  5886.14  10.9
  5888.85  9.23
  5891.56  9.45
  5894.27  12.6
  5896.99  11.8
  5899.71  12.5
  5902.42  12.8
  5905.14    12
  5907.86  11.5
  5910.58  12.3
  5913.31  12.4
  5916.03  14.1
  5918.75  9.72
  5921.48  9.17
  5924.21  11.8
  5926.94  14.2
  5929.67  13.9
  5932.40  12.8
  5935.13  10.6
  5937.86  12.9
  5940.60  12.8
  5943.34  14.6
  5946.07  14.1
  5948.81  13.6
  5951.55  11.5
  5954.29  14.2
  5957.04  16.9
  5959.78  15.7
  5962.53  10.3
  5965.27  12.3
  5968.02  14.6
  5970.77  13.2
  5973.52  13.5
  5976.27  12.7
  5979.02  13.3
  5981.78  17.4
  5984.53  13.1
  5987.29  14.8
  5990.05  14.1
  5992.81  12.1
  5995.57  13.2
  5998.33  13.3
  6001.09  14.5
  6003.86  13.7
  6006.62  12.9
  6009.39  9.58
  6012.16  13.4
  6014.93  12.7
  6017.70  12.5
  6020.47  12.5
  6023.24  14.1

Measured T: 0.80 angstrom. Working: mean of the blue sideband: 11.6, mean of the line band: 12.2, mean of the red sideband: 13.6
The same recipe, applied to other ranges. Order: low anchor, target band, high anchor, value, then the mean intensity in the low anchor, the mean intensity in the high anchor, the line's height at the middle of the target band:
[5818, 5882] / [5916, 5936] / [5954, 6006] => 2.25 angstrom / 12.9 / 13.8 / 13.4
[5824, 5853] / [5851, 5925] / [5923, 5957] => 8.66 angstrom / 13.7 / 13.2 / 13.5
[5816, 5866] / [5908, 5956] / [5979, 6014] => 2.93 angstrom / 13.4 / 13.5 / 13.5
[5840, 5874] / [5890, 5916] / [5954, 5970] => 2.90 angstrom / 13.2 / 14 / 13.5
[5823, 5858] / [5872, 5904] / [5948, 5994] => 5.67 angstrom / 13.7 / 13.7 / 13.7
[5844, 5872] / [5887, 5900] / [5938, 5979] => 2.29 angstrom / 13.2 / 13.5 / 13.3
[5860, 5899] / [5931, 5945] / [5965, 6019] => -0.24 angstrom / 11.7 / 13.4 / 12.6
